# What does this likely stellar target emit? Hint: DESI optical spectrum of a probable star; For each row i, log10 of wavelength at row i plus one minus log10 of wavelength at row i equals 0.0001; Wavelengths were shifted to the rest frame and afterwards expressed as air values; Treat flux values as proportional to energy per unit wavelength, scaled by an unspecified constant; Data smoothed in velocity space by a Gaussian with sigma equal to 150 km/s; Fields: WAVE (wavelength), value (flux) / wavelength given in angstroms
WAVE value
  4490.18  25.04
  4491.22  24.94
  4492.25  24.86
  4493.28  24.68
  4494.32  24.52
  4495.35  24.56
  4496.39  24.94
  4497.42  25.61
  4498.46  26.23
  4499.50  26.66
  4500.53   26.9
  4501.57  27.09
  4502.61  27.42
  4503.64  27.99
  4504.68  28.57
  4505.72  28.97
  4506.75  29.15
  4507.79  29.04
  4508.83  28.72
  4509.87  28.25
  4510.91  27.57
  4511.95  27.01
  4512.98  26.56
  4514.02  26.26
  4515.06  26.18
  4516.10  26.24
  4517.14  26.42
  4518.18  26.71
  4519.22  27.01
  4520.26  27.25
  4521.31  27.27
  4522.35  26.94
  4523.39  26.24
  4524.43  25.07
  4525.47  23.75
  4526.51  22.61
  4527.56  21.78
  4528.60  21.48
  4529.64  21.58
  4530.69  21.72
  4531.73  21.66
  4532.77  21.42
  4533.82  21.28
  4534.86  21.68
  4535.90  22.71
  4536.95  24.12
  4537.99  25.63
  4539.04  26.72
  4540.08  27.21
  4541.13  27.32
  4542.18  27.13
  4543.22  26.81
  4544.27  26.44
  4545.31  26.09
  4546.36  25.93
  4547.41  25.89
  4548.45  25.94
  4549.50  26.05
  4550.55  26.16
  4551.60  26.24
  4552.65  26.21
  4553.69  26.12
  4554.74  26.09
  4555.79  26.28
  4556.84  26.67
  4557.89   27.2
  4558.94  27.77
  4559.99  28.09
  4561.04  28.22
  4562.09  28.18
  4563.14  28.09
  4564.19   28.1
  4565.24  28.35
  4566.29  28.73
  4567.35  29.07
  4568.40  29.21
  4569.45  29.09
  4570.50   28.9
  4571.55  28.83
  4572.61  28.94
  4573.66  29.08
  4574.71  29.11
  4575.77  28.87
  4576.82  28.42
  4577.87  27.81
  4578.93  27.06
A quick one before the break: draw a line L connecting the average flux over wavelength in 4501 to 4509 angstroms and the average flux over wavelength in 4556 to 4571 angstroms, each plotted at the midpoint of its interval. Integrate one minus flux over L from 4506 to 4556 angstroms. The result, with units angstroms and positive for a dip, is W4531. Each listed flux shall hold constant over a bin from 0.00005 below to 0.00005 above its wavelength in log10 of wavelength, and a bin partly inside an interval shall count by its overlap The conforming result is 4.8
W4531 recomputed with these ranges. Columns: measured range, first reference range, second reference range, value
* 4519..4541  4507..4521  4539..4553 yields 2.25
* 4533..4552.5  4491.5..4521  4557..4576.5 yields 1.66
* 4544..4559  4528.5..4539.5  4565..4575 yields -0.32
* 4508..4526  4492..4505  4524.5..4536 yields -2.22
